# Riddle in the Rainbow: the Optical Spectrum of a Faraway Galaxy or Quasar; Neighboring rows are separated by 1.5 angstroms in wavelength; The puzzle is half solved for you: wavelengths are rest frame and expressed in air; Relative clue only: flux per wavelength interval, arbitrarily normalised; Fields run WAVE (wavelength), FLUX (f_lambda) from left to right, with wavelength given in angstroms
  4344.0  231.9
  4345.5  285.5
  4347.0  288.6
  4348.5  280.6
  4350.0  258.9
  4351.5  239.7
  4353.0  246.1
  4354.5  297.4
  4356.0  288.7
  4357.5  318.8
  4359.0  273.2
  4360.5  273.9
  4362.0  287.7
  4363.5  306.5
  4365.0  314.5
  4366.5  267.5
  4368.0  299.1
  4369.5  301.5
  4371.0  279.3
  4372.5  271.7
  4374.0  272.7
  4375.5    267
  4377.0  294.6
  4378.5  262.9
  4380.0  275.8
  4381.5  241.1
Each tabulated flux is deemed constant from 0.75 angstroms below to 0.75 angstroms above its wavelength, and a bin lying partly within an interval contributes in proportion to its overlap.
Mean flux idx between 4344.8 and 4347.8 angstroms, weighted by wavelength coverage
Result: 287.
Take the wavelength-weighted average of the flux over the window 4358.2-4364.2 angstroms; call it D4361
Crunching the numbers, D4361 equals 285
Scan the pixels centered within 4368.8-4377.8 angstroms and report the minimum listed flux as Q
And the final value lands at 267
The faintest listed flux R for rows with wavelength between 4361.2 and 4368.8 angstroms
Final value 267.5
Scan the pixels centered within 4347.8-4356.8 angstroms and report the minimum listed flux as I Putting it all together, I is 239.7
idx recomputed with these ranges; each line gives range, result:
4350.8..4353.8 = 244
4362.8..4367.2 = 296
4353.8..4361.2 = 290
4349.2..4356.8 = 267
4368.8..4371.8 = 290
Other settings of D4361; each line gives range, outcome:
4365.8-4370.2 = 289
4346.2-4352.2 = 267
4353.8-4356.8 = 293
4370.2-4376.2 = 273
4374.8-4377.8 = 281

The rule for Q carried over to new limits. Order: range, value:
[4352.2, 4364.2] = 246.1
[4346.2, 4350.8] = 258.9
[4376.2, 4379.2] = 262.9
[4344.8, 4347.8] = 285.5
